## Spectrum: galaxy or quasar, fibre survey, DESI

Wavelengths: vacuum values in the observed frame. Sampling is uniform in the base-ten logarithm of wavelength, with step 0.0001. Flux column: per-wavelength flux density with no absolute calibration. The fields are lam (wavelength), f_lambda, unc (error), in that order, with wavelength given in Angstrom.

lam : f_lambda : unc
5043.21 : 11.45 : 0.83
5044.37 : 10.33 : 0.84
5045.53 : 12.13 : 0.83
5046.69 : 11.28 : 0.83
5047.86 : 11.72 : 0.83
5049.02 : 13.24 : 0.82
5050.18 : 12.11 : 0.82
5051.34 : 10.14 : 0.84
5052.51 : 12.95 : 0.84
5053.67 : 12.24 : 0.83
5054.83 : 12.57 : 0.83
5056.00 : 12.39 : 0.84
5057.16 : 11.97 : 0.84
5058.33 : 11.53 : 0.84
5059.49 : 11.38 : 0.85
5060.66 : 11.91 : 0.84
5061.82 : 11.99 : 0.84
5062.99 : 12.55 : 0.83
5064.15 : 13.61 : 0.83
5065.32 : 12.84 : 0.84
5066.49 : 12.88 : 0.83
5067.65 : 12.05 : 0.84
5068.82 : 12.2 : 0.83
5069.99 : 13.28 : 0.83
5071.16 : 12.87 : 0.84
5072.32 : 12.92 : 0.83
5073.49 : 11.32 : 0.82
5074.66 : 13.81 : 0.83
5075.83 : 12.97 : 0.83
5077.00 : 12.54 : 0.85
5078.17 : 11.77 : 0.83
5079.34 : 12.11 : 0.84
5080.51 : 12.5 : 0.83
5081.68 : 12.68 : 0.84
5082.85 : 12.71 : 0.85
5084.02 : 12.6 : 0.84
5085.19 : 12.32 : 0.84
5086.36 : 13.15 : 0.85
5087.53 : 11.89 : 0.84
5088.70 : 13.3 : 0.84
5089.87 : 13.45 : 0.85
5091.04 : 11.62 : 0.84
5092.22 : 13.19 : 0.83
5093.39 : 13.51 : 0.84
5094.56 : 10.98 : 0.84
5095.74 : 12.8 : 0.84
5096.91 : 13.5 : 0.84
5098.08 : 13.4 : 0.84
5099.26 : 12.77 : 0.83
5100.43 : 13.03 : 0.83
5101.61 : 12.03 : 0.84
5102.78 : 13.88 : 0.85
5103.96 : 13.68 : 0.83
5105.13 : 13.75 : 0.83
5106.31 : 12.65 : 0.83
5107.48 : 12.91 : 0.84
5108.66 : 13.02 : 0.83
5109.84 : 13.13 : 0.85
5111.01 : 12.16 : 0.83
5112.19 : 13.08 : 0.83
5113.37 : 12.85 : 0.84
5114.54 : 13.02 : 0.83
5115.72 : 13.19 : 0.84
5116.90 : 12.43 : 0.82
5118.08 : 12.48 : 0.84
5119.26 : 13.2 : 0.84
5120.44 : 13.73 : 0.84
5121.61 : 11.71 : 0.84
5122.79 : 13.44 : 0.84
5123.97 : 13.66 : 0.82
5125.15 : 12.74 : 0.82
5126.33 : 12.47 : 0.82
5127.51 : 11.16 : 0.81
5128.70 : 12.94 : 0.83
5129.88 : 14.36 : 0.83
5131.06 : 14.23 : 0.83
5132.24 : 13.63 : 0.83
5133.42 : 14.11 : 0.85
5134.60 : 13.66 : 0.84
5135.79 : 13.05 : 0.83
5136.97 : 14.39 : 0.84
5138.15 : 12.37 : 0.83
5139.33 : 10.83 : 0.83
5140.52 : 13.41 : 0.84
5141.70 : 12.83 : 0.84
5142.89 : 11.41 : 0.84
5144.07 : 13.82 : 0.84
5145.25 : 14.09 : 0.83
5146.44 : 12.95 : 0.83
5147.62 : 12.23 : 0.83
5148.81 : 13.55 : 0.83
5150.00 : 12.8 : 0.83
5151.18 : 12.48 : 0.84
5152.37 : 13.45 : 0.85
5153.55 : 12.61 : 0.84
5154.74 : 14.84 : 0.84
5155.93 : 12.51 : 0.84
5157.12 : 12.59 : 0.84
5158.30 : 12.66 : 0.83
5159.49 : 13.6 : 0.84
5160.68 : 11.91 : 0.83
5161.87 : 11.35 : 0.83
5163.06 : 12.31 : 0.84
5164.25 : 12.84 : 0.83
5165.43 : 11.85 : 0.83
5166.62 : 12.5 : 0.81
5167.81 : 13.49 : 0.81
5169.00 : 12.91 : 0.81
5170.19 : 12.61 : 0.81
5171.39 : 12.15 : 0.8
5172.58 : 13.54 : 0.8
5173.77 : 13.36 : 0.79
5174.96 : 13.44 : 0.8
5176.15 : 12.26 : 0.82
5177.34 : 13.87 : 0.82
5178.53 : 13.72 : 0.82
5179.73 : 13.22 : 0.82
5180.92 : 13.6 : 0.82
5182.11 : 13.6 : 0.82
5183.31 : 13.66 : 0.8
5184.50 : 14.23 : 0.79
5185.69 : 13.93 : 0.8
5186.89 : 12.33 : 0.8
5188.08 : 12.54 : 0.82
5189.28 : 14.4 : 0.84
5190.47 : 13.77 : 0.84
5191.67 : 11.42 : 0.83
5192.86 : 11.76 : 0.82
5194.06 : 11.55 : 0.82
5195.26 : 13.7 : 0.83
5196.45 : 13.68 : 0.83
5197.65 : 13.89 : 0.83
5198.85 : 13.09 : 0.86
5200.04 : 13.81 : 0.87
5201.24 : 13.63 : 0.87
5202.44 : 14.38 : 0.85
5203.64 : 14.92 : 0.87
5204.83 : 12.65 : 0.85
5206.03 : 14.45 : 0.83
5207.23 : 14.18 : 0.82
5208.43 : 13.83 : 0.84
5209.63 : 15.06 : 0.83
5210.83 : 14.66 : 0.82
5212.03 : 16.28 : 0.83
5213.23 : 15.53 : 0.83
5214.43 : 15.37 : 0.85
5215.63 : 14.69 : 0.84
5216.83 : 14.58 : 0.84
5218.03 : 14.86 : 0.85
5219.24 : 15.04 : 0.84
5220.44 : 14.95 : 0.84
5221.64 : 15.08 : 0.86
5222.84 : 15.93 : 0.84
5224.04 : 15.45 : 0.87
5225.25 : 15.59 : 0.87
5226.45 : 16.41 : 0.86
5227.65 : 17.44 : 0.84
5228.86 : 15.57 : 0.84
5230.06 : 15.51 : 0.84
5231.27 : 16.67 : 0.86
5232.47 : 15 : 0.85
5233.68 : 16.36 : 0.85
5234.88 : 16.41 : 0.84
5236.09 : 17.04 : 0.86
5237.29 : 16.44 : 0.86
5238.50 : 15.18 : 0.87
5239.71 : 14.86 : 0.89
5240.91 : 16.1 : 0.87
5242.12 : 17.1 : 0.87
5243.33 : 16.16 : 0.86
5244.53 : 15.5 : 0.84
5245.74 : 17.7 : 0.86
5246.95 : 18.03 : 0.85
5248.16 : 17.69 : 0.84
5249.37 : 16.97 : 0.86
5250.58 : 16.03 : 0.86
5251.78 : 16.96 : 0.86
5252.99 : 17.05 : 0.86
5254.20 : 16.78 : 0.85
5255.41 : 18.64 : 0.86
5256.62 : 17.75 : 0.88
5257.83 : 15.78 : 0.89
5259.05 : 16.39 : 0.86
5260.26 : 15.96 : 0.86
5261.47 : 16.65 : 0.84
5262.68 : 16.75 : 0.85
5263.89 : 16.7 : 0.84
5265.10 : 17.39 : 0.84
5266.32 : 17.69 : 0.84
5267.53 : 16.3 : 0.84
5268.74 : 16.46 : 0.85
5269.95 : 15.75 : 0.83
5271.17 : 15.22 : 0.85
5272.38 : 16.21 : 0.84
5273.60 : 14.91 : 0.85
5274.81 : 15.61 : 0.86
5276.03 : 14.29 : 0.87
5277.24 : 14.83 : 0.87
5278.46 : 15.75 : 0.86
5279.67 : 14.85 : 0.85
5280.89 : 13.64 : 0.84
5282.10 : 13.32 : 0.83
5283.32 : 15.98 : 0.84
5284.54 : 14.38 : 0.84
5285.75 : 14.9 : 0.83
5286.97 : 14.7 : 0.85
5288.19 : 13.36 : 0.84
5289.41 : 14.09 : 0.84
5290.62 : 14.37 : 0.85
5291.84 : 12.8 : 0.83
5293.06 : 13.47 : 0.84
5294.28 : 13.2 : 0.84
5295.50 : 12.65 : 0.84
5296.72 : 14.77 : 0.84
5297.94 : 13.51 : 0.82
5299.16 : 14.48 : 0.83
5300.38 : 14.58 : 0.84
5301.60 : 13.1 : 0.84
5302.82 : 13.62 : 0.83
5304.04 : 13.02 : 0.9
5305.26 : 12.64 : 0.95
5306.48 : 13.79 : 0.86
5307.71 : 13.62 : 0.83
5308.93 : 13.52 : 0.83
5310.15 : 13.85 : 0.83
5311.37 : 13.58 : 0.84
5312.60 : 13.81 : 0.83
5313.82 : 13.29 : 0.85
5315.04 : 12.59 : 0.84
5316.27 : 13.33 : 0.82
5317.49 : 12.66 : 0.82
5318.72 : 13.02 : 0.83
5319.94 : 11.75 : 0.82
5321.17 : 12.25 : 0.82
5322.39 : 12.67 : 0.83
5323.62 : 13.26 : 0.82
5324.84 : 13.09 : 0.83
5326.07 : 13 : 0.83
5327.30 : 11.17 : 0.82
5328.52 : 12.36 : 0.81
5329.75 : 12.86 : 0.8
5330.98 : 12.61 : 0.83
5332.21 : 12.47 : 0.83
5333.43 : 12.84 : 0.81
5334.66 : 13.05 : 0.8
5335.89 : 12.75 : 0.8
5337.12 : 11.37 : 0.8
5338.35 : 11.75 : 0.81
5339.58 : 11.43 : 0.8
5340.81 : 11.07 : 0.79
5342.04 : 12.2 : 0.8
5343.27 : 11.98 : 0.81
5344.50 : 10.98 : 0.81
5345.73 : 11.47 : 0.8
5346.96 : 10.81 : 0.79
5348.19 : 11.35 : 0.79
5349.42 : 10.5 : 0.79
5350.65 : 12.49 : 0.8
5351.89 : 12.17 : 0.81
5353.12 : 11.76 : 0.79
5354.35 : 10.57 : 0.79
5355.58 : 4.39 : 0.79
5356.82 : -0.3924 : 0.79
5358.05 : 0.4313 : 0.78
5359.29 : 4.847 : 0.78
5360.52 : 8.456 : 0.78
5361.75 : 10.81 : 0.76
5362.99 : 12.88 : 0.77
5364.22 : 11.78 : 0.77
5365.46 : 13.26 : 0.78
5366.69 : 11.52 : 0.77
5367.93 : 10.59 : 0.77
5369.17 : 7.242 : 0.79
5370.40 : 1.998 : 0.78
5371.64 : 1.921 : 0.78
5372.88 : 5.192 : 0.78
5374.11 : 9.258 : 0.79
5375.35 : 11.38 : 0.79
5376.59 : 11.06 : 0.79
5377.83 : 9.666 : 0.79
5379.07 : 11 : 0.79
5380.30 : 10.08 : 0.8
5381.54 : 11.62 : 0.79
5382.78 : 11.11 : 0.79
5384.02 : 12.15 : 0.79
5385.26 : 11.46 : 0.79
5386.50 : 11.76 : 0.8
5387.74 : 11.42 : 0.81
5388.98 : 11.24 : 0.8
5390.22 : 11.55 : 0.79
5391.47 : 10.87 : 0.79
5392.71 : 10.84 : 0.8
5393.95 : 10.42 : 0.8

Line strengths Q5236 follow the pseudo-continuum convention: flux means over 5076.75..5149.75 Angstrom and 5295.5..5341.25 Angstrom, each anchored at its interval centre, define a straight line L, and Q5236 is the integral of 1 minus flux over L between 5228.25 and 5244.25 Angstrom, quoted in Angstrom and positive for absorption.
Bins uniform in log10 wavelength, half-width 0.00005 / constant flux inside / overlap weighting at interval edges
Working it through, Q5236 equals -3.83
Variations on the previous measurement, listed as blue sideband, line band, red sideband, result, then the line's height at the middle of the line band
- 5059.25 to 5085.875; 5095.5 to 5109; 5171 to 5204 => -0.42 Angstrom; 12.7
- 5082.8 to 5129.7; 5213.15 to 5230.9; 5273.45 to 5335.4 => -2.98 Angstrom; 13.3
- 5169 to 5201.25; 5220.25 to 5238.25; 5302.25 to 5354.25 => -4.21 Angstrom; 13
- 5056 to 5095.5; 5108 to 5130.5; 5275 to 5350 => -0.49 Angstrom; 12.6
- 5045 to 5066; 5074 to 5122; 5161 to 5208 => -1.28 Angstrom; 12.5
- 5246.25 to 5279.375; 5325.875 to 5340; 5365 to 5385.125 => -0.34 Angstrom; 12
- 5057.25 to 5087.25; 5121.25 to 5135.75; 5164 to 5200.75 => -0.43 Angstrom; 12.8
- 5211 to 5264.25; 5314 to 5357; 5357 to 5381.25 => -4.86 Angstrom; 10.5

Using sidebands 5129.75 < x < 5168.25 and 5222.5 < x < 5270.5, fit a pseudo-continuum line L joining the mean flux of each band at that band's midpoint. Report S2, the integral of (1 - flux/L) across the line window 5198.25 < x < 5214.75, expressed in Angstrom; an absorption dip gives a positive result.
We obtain 0.7 Angstrom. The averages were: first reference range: 13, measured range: 14.4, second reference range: 16.5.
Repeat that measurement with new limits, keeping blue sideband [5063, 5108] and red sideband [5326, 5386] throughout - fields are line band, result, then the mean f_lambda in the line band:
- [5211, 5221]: -3.2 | 15.1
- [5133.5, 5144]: -0.5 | 12.9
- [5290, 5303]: -3.6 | 13.7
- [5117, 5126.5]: -0.4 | 12.9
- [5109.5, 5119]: -0.2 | 12.8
